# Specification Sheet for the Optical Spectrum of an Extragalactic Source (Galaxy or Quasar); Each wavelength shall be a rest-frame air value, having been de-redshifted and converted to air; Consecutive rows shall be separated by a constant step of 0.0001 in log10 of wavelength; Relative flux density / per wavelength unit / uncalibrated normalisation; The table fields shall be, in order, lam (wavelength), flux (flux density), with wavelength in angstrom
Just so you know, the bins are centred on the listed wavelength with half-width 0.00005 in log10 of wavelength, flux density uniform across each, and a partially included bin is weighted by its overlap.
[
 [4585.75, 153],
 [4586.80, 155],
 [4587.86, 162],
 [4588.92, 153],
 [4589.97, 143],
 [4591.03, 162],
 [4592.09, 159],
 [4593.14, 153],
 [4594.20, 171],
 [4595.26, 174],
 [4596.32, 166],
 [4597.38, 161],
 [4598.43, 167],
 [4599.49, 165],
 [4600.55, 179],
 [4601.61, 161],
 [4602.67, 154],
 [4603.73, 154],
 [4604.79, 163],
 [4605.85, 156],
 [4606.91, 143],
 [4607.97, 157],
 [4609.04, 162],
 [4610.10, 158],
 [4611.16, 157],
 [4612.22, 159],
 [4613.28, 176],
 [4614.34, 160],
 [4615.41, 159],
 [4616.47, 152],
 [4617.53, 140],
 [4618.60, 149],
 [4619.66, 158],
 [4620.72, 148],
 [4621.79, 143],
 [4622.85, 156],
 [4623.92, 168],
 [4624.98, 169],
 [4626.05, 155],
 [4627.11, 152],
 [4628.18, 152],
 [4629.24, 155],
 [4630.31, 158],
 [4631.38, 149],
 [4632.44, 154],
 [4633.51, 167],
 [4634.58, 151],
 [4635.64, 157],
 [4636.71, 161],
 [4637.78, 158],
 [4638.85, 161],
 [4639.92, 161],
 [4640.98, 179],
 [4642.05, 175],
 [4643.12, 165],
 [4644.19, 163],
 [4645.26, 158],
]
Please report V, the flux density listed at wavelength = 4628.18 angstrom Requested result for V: 152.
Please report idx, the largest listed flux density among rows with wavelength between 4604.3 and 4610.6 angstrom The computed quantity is 163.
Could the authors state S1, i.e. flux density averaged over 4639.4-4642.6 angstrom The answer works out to 172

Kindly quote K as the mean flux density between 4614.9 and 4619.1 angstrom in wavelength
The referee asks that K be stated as 150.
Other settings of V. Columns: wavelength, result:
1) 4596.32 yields 166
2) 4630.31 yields 158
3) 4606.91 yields 143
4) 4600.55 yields 179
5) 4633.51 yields 167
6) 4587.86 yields 162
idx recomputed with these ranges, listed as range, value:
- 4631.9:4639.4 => 167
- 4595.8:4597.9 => 166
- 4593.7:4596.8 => 174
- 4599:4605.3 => 179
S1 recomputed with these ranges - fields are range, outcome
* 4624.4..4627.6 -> 159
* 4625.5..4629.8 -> 153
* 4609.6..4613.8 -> 163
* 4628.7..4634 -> 157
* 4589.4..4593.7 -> 155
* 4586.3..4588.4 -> 158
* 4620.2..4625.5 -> 157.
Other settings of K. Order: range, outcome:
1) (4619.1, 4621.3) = 153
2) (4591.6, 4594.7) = 161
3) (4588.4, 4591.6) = 153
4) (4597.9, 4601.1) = 171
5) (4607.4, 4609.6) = 159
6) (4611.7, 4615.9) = 163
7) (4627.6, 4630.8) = 155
